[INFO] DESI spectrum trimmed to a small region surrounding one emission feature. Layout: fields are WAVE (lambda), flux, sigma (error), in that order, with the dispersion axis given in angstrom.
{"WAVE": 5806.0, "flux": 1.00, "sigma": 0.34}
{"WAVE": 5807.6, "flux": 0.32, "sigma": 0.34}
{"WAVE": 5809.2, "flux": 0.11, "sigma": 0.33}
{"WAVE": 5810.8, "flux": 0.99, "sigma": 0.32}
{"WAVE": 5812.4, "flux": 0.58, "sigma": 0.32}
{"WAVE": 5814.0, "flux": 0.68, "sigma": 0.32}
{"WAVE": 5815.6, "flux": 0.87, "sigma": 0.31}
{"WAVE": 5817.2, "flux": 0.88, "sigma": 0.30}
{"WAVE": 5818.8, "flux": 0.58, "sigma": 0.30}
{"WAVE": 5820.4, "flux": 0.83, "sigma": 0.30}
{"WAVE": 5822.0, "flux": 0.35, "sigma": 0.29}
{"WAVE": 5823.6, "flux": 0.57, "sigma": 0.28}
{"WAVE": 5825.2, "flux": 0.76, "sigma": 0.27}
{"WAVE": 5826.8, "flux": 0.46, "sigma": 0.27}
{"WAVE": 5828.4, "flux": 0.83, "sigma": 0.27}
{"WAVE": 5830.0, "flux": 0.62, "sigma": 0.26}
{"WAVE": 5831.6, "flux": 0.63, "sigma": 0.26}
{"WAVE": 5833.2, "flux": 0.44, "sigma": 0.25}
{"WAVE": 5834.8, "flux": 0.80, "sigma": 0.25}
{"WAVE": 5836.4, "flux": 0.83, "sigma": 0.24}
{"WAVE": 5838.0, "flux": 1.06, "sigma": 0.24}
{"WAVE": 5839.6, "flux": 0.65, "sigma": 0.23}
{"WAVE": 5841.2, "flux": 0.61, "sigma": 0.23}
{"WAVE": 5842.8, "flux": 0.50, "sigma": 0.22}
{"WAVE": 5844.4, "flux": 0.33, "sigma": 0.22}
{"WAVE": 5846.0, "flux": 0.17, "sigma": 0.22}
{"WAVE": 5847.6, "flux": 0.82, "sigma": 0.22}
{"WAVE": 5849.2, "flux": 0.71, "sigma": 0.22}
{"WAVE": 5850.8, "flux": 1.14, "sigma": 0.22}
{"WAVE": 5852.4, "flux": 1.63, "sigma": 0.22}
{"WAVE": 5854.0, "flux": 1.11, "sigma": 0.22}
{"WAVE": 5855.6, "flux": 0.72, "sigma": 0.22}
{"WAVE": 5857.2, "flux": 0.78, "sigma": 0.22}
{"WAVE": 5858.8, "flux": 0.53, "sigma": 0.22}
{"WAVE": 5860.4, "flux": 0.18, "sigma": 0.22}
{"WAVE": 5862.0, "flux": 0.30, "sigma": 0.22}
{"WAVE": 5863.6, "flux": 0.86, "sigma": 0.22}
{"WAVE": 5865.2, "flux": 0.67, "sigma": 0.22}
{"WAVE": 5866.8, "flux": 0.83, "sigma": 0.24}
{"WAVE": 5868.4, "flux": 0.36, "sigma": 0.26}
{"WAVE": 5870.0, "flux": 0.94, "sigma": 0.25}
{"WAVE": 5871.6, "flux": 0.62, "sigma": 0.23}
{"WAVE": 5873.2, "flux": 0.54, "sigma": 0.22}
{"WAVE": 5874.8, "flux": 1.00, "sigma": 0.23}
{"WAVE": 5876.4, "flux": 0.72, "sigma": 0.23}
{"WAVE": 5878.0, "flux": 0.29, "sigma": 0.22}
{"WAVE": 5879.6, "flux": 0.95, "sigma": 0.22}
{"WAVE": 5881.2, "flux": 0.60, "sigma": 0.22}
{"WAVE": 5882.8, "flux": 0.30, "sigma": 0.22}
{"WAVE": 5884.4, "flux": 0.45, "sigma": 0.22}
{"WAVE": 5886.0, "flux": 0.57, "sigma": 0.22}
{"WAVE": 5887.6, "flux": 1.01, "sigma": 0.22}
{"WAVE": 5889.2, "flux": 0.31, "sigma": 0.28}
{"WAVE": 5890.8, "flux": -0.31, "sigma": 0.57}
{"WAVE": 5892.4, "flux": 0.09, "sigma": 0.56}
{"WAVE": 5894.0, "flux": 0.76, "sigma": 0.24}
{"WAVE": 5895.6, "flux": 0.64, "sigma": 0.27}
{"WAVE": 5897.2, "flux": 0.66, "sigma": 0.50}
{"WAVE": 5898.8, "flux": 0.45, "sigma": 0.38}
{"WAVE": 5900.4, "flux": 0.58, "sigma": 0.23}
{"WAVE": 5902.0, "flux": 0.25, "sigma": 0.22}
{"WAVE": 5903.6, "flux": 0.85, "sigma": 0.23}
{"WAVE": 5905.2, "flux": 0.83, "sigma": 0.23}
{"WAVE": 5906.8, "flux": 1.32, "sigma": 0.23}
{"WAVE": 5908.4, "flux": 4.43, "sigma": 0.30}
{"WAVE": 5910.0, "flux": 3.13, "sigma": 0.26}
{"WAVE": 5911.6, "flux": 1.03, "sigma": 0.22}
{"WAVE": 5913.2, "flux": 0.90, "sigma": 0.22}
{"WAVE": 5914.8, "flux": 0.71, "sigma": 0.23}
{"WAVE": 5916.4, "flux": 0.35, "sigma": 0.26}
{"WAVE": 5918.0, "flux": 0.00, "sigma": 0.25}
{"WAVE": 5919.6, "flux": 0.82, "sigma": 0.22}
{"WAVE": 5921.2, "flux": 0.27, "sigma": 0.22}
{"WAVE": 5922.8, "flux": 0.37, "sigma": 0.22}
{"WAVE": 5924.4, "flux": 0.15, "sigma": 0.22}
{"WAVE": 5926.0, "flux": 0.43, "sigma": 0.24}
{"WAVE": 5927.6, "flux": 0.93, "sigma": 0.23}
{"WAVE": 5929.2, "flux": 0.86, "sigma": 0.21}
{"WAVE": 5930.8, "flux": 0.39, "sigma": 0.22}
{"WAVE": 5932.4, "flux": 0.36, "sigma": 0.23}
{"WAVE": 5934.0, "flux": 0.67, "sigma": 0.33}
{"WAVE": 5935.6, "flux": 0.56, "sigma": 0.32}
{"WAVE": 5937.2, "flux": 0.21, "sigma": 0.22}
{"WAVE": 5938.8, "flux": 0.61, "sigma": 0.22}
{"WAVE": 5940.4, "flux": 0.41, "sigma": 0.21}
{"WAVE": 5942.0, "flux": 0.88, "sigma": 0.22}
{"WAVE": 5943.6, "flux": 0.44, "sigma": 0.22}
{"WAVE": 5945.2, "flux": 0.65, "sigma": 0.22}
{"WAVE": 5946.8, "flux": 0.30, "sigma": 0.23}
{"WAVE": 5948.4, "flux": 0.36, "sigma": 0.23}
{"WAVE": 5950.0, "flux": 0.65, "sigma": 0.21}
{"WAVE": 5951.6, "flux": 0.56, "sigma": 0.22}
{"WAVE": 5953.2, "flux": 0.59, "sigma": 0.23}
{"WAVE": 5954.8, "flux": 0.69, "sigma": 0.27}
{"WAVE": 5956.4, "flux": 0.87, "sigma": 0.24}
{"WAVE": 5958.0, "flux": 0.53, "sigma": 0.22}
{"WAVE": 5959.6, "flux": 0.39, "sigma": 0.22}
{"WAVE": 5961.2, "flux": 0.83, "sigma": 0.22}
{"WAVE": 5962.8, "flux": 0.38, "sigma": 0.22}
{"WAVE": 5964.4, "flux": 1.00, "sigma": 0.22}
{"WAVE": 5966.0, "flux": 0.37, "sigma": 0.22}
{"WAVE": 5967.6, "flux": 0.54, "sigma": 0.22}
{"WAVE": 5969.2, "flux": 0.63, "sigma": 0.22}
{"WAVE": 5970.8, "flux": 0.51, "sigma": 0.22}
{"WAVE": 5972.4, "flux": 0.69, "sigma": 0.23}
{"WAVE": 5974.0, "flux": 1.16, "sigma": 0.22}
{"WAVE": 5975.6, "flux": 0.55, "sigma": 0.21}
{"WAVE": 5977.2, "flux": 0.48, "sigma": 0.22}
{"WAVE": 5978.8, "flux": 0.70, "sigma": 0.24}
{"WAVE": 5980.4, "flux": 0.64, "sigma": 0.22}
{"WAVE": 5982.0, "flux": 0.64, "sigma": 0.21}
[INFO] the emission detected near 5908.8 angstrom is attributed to [O III] 5007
